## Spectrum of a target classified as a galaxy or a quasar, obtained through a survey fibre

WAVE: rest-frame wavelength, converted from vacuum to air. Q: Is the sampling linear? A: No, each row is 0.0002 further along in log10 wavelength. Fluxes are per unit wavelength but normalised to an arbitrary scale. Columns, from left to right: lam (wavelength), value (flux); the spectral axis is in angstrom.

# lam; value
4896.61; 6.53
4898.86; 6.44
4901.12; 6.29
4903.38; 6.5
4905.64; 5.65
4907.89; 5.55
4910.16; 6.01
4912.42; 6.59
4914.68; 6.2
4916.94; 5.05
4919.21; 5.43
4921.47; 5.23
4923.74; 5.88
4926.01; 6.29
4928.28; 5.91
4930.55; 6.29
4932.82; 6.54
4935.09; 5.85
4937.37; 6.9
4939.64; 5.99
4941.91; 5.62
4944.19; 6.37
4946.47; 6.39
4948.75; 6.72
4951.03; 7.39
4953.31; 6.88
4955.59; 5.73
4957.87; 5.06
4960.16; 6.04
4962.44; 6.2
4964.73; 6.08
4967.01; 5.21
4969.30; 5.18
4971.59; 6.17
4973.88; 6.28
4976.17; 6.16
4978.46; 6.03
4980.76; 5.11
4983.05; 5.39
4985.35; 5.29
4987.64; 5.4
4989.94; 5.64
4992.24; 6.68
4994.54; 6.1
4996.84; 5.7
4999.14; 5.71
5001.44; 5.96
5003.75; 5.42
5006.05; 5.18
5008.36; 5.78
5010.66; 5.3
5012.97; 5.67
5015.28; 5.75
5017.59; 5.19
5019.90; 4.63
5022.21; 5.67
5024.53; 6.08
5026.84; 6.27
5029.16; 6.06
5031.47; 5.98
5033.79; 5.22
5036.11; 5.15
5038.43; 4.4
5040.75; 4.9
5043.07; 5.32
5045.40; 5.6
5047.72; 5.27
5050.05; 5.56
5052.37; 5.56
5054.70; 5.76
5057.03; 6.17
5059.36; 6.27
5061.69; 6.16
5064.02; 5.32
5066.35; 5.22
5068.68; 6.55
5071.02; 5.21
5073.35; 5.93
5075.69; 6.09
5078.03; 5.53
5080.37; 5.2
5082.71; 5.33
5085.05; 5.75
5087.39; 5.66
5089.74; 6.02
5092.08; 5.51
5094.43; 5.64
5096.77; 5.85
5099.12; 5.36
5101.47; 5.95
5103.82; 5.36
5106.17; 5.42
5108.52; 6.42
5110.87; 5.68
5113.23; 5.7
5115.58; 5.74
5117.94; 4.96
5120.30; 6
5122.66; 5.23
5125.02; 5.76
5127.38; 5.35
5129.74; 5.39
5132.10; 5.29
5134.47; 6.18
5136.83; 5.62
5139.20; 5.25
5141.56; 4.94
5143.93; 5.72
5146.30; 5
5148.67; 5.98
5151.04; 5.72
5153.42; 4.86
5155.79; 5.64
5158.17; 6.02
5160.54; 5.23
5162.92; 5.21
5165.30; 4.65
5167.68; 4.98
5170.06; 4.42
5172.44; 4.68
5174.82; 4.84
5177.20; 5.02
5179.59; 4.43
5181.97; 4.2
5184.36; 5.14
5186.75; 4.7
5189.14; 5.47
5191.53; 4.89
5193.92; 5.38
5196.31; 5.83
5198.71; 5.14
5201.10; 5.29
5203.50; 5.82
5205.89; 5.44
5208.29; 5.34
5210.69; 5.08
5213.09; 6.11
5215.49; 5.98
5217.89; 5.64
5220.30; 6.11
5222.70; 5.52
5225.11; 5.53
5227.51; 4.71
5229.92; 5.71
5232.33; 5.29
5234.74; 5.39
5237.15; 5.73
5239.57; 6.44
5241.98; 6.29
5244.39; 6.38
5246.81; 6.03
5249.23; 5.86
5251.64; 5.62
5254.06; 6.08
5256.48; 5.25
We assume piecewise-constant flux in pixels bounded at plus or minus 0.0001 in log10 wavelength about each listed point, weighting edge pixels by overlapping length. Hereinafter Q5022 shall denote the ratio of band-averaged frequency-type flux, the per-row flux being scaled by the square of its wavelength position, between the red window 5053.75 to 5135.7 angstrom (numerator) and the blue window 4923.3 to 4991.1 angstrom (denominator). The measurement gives 1.0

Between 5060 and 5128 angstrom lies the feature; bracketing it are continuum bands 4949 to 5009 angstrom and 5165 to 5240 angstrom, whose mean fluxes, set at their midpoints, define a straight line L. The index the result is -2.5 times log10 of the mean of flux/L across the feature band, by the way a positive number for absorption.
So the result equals -0.02 mag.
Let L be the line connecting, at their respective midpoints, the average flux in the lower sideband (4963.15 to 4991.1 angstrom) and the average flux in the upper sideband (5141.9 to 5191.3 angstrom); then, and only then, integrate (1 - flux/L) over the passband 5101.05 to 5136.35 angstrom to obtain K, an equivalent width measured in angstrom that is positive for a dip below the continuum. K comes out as -2.6 angstrom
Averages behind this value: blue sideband 5.67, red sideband 5.09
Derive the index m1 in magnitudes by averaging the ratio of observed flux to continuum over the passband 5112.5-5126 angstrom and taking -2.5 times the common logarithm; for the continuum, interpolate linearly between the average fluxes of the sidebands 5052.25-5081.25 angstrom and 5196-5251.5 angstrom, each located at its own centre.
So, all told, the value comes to 0.04 mag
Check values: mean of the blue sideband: 5.78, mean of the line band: 5.56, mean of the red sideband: 5.68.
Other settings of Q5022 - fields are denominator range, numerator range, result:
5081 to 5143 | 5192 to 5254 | 1.06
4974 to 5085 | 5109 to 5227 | 1.01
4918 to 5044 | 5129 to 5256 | 1.02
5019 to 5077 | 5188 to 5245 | 1.06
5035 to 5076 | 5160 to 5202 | 0.94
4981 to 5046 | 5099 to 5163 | 1.05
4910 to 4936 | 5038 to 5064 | 0.99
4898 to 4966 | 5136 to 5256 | 0.98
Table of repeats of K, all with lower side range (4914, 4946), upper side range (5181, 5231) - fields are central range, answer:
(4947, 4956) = -1.2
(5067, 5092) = -0.2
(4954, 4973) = 0.5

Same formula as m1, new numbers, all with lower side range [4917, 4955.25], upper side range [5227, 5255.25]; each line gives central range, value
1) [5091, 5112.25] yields 0.056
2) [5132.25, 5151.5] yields 0.077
